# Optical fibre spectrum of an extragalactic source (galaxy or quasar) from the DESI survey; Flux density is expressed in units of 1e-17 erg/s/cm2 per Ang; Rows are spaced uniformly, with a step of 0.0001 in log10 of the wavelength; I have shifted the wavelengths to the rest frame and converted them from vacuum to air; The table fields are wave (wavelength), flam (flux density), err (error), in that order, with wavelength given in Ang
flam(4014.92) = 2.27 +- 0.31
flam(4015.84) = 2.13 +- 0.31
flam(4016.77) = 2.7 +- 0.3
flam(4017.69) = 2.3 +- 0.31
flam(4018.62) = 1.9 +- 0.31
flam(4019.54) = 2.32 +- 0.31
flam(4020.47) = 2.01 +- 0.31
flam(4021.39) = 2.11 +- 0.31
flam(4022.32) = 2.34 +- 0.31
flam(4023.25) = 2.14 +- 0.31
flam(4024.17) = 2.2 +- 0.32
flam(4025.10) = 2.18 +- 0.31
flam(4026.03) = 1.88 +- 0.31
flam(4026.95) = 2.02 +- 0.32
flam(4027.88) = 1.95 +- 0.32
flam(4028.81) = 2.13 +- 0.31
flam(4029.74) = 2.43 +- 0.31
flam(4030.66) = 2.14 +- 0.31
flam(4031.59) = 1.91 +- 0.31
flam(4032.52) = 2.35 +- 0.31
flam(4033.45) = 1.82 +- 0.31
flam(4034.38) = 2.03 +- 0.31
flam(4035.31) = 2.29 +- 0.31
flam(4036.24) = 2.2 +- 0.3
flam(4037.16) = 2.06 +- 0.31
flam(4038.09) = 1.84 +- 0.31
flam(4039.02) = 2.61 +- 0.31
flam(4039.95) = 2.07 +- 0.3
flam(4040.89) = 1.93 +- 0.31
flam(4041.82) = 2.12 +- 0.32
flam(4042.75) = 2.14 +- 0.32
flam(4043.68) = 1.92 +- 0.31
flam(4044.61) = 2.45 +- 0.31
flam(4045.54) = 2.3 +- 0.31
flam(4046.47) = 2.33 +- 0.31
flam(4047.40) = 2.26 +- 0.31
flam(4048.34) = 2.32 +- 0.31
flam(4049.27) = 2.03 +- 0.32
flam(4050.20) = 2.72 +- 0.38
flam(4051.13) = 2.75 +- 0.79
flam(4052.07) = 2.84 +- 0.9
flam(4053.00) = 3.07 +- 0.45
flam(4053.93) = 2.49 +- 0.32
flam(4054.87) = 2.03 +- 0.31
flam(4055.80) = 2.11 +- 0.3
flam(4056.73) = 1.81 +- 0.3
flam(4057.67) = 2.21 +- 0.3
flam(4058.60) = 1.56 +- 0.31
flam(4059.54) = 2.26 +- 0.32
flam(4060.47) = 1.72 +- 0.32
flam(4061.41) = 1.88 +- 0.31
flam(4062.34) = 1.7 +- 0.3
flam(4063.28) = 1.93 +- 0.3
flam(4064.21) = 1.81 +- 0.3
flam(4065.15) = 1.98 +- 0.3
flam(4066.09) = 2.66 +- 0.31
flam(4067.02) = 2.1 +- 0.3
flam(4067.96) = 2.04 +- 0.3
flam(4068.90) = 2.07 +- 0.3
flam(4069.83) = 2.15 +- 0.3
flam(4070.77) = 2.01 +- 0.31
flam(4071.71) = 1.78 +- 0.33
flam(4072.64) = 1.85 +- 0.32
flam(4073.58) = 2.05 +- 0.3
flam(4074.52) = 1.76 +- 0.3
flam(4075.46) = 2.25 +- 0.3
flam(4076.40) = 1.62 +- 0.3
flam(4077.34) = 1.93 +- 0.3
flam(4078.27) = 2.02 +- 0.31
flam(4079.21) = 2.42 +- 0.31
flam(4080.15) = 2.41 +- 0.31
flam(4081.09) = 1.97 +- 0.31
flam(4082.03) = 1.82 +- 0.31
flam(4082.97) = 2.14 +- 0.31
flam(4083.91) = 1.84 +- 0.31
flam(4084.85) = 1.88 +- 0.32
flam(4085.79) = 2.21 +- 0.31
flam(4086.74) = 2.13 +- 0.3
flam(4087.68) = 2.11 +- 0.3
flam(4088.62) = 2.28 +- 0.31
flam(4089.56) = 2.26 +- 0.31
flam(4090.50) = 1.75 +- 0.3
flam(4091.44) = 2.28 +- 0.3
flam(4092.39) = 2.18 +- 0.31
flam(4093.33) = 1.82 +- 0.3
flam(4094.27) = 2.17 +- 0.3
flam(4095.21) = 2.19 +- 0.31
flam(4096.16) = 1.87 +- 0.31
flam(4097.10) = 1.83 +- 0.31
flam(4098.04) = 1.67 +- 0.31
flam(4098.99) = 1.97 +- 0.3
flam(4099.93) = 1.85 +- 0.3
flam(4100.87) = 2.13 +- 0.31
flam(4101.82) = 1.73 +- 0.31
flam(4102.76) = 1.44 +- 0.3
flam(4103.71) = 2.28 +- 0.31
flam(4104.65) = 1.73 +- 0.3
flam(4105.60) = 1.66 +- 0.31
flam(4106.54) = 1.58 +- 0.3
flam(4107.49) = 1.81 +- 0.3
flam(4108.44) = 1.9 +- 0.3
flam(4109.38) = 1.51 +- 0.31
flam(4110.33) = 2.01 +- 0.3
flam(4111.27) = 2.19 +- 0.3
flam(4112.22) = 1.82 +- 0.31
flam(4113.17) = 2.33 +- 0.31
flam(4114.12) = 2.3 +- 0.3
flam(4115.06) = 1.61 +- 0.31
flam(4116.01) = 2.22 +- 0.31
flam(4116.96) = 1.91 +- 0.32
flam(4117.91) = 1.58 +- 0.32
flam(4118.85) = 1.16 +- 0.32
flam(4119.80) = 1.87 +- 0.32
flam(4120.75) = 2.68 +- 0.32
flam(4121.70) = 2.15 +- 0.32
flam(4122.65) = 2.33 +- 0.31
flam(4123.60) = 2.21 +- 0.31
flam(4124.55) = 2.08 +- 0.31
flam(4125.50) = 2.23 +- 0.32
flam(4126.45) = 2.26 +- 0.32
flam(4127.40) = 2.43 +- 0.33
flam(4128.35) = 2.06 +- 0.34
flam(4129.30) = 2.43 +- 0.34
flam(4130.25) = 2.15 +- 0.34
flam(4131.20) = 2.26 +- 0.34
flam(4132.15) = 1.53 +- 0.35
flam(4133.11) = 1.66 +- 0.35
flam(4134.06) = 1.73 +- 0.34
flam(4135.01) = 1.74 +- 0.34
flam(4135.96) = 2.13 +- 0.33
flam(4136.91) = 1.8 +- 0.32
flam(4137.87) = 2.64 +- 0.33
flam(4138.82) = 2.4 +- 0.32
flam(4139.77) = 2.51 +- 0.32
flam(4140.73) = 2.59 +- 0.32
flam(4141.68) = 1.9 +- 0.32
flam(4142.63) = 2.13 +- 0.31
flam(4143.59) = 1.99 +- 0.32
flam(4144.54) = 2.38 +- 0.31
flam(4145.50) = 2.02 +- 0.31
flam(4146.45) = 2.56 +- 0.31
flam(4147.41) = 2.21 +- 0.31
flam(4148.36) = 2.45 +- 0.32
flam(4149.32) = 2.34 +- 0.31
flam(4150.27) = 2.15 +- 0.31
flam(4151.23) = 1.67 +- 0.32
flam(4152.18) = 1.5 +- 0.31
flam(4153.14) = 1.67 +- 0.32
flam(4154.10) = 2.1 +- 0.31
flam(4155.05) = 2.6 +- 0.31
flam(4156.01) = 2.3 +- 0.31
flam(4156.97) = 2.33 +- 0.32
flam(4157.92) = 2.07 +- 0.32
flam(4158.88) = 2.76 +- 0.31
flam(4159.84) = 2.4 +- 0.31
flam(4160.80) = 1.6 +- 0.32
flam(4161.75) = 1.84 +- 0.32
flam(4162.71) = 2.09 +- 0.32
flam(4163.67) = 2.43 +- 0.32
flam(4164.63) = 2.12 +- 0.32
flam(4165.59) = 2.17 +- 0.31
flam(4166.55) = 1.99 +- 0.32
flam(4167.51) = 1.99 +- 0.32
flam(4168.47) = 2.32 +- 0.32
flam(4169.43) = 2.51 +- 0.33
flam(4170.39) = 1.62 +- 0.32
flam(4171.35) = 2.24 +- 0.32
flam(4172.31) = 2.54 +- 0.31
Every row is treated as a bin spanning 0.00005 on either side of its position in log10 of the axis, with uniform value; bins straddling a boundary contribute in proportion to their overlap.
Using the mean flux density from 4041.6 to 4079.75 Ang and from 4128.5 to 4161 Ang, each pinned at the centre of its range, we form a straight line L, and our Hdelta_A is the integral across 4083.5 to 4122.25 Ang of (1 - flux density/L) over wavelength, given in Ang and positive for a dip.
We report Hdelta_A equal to 3.4 Ang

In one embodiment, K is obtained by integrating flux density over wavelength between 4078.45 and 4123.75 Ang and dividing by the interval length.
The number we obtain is 1.98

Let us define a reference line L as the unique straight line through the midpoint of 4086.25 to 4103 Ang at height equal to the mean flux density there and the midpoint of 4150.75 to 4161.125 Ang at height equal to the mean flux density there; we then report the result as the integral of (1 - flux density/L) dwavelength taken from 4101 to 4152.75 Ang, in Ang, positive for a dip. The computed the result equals 0.3 Ang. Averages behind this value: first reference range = 1.99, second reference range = 2.1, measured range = 2.04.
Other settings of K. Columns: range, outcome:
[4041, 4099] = 2.1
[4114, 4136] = 2.02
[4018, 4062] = 2.17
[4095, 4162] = 2.04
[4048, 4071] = 2.17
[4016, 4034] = 2.15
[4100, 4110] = 1.78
